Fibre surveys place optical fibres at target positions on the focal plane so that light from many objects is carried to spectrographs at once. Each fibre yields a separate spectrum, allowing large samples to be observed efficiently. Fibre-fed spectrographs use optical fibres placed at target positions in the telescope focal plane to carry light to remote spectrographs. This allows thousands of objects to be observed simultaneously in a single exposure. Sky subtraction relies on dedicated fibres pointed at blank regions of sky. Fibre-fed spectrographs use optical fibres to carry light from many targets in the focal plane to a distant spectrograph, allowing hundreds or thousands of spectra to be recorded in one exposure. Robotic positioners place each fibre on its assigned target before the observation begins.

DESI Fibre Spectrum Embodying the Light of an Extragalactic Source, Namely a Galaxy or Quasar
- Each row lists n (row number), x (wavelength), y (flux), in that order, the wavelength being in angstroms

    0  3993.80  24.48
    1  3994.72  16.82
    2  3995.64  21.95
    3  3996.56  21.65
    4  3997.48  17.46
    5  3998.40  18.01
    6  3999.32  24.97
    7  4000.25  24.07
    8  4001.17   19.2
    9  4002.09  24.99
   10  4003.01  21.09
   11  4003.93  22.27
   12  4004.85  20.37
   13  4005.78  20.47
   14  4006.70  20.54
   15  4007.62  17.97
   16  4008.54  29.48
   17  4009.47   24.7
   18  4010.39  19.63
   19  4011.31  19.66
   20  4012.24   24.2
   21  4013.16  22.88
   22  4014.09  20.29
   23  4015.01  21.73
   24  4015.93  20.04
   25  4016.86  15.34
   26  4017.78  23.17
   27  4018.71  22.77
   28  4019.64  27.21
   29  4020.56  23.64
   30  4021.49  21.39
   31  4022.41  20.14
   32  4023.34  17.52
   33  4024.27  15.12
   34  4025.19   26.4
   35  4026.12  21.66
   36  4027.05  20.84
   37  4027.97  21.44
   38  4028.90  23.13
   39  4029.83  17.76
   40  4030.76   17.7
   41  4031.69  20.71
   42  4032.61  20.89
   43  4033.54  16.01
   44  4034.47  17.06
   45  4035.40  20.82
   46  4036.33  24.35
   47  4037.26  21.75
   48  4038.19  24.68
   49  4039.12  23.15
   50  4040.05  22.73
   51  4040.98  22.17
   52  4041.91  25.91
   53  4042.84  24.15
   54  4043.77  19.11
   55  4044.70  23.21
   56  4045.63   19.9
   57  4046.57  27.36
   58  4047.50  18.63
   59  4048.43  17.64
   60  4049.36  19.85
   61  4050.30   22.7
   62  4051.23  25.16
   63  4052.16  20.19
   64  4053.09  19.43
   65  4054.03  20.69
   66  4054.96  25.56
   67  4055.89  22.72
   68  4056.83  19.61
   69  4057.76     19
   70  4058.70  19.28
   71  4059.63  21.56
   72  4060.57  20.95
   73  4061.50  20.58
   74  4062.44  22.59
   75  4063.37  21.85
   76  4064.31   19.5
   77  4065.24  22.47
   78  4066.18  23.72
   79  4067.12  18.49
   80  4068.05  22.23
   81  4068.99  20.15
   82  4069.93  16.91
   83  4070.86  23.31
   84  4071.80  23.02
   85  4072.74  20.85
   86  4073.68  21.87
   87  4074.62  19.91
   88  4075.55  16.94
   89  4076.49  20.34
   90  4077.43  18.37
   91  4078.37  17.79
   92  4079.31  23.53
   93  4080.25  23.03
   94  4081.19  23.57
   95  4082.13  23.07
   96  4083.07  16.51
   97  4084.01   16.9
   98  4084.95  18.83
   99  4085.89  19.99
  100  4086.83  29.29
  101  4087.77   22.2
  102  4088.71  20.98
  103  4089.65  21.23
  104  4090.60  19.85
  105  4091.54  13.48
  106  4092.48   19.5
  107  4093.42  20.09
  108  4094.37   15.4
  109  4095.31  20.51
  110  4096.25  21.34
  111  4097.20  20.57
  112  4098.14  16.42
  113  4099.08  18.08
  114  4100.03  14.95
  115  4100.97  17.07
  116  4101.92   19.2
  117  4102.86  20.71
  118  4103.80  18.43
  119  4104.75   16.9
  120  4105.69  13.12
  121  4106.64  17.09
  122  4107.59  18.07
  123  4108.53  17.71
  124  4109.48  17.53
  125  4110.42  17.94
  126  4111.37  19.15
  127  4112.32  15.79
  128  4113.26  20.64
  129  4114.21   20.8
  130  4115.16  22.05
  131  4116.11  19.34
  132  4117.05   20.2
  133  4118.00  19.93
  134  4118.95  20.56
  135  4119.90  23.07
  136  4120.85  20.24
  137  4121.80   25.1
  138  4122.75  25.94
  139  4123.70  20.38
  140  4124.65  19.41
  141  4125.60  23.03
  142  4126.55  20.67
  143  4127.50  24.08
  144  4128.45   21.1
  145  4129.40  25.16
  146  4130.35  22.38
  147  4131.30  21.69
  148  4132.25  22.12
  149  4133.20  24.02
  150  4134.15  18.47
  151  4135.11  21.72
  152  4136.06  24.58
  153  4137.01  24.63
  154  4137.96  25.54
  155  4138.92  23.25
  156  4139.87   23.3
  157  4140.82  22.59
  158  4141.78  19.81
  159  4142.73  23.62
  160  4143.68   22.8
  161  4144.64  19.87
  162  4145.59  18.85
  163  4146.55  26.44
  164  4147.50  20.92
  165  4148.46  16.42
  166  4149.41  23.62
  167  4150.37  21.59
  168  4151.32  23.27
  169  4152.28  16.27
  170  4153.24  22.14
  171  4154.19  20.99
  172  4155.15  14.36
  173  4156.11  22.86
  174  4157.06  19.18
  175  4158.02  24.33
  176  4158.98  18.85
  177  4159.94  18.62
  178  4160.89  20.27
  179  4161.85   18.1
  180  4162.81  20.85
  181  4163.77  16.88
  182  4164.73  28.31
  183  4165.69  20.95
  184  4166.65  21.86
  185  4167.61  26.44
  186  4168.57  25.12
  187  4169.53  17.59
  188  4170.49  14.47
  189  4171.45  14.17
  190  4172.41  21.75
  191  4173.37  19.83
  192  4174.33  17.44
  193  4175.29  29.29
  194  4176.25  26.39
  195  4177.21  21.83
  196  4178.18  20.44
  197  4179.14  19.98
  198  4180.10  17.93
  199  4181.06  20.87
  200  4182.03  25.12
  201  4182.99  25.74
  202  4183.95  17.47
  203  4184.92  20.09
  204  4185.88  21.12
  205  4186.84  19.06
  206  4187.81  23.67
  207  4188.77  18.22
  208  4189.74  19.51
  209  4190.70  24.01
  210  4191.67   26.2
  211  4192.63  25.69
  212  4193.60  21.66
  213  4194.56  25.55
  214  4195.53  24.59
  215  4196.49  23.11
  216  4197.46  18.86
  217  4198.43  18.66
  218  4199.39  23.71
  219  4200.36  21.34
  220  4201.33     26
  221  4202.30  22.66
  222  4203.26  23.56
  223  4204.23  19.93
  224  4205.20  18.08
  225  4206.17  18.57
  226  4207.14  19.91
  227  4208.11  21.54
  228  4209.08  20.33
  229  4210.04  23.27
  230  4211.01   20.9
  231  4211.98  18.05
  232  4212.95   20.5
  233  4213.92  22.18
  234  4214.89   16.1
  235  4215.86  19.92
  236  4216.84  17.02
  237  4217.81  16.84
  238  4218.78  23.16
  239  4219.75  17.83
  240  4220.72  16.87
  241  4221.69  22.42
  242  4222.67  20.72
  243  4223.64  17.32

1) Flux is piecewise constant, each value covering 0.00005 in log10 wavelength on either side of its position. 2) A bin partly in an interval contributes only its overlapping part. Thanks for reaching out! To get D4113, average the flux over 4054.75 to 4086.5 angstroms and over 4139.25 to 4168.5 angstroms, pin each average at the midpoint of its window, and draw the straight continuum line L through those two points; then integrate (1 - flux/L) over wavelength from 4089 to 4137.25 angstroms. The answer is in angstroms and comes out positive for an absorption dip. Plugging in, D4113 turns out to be 2.2 angstroms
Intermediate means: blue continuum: 20.7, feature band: 20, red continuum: 21.2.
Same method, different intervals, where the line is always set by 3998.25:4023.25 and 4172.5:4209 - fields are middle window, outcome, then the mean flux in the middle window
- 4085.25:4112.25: 3.8 angstroms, 18.8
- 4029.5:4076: 1.5 angstroms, 21.1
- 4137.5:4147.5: -0.3 angstroms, 22.5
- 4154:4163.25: 0.9 angstroms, 19.8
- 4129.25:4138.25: -0.4 angstroms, 22.9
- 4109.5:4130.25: 0.7 angstroms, 21.1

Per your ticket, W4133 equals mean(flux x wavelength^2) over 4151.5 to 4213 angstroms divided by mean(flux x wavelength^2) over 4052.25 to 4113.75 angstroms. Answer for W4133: 1.1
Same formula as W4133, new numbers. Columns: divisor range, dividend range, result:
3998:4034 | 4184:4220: 1.09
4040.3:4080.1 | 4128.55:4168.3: 1.07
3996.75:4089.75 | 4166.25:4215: 1.08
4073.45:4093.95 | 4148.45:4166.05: 1.05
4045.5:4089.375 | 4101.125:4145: 1.02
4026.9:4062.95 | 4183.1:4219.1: 1.07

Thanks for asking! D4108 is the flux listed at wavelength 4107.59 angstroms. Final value 18.07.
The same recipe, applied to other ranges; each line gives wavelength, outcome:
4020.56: 23.64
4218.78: 23.16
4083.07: 16.51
